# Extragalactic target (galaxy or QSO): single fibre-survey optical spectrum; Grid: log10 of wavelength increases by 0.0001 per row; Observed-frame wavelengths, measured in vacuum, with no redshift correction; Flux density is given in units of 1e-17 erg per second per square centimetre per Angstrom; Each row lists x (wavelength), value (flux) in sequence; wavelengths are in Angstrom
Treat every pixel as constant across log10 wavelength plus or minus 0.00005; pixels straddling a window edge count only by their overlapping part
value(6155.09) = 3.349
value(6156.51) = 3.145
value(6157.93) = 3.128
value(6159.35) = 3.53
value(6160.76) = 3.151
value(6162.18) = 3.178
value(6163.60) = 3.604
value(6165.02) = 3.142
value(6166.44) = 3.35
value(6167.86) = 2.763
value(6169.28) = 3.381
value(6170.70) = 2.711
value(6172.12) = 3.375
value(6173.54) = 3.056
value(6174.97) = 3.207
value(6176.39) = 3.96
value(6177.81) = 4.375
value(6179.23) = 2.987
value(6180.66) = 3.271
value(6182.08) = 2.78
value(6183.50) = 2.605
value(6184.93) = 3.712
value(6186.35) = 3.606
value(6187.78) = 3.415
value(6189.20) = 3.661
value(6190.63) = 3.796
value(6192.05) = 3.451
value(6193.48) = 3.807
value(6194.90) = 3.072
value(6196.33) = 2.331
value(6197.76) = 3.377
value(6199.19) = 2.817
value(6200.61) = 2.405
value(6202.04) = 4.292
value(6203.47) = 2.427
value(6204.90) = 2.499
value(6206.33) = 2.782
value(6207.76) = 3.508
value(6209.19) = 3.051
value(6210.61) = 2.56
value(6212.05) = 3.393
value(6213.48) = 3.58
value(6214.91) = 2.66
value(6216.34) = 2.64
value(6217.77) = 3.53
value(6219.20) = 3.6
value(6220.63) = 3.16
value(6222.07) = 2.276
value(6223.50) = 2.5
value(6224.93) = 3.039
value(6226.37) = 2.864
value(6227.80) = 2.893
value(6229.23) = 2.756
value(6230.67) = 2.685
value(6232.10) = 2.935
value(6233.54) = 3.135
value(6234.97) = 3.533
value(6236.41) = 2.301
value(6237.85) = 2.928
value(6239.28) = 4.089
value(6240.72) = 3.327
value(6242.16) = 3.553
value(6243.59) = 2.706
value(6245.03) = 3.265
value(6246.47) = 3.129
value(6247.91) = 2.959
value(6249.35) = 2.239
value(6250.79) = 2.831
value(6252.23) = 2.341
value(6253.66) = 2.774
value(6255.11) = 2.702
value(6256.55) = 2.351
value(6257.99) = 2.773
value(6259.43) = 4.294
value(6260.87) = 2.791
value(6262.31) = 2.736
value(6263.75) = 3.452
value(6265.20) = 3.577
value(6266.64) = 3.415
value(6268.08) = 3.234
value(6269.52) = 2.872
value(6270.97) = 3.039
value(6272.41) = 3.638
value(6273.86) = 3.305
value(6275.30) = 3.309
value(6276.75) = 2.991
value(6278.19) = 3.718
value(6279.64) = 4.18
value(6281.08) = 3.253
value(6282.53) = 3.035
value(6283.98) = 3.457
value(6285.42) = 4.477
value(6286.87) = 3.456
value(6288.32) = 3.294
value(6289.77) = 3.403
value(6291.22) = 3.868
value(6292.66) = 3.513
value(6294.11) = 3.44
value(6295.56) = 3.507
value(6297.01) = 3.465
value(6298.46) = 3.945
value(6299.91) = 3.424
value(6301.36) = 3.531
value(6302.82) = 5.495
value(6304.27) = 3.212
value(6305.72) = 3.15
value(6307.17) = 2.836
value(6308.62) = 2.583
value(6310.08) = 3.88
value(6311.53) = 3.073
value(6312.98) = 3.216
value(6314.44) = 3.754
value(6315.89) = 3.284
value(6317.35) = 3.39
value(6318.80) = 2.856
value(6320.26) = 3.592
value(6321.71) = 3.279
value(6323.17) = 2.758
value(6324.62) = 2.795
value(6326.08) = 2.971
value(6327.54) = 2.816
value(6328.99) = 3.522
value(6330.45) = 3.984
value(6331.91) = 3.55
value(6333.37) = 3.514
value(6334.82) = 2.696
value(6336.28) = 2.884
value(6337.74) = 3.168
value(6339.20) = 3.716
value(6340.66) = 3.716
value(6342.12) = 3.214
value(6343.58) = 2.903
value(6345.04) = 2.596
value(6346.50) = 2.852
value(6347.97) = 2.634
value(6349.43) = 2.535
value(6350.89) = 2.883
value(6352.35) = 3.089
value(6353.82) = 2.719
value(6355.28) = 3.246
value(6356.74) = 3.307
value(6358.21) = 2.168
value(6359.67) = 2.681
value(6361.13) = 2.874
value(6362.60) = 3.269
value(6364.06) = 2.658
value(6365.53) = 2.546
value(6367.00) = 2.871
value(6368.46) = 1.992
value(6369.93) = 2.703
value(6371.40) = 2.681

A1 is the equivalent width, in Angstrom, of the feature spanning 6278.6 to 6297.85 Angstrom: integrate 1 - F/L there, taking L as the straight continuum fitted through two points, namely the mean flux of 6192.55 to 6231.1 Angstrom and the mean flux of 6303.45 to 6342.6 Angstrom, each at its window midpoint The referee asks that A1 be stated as -2.5 Angstrom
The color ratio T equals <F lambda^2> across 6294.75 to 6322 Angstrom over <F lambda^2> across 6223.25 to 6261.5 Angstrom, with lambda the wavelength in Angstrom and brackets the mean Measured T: 1.2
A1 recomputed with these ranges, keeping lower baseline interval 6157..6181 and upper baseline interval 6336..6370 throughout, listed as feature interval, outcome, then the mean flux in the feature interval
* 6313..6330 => -1.37 Angstrom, 3.2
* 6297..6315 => -3.07 Angstrom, 3.5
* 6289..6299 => -1.87 Angstrom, 3.59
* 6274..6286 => -1.88 Angstrom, 3.53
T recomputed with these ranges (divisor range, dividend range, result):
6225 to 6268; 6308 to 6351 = 1.08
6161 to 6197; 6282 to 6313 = 1.11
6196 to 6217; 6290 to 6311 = 1.23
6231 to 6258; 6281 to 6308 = 1.23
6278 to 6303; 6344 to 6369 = 0.77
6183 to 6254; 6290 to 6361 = 1.09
